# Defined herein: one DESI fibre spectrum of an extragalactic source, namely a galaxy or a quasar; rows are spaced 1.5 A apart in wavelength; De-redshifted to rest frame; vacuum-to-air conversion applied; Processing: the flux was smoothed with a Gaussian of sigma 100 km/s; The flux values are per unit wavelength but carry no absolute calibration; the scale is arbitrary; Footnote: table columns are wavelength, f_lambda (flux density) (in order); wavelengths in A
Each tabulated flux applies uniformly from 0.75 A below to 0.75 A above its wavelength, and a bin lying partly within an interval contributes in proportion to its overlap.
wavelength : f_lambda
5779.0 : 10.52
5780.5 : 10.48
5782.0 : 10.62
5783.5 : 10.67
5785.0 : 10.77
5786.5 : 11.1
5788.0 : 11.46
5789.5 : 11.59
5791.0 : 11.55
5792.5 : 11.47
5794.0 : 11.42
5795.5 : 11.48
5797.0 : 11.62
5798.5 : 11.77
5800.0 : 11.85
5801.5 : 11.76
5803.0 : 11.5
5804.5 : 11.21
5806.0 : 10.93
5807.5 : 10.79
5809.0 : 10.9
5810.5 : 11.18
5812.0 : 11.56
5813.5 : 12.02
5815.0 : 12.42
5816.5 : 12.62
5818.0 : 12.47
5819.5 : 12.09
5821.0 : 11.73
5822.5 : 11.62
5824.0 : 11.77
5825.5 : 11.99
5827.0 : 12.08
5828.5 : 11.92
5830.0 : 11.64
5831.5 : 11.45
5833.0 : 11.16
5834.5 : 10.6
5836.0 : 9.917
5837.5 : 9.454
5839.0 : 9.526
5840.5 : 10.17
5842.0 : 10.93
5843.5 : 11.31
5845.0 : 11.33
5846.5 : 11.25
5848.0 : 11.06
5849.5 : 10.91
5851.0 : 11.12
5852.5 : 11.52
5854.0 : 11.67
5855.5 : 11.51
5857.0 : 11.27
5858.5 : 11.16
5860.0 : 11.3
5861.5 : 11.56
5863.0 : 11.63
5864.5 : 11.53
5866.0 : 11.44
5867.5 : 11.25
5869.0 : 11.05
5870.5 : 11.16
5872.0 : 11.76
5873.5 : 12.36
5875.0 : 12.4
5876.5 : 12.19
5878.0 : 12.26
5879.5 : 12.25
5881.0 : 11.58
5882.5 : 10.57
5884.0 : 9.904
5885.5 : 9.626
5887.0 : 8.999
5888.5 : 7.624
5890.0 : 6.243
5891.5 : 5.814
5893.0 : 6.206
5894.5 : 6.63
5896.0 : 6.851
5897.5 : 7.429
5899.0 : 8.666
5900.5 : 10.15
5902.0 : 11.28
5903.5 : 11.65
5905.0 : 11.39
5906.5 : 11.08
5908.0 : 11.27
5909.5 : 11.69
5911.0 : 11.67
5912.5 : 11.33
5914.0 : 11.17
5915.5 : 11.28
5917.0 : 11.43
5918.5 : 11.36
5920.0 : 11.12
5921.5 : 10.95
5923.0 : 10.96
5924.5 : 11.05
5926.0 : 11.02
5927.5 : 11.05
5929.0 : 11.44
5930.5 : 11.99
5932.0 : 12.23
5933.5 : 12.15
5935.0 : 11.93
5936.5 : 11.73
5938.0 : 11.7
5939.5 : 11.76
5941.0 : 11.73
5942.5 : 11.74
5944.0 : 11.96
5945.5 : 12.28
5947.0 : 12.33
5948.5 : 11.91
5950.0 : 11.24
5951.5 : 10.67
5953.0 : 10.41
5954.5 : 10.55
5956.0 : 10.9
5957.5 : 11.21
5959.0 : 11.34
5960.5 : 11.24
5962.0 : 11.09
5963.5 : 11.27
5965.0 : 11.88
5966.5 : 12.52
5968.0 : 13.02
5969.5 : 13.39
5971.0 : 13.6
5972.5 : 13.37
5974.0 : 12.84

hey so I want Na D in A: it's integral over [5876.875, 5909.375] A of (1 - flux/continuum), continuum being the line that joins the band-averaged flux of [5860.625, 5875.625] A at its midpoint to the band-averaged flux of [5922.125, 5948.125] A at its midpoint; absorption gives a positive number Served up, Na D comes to 6.0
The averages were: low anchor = 11.6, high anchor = 11.7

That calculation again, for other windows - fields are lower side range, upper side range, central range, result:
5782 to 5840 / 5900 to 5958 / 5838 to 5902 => 5.77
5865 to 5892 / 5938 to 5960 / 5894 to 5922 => 1.14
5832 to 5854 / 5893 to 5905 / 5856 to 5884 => -4.74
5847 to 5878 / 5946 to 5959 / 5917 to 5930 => 0.16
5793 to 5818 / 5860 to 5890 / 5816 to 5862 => 0.08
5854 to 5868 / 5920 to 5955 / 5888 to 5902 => 4.84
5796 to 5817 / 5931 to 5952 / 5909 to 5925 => 0.69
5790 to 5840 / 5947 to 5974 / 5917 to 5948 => 0.26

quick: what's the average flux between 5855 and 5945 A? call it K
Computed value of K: 10.8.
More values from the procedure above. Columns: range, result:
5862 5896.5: 10.1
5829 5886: 11.2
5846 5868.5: 11.3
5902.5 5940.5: 11.5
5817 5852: 11.2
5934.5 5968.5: 11.6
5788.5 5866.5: 11.4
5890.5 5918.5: 9.84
